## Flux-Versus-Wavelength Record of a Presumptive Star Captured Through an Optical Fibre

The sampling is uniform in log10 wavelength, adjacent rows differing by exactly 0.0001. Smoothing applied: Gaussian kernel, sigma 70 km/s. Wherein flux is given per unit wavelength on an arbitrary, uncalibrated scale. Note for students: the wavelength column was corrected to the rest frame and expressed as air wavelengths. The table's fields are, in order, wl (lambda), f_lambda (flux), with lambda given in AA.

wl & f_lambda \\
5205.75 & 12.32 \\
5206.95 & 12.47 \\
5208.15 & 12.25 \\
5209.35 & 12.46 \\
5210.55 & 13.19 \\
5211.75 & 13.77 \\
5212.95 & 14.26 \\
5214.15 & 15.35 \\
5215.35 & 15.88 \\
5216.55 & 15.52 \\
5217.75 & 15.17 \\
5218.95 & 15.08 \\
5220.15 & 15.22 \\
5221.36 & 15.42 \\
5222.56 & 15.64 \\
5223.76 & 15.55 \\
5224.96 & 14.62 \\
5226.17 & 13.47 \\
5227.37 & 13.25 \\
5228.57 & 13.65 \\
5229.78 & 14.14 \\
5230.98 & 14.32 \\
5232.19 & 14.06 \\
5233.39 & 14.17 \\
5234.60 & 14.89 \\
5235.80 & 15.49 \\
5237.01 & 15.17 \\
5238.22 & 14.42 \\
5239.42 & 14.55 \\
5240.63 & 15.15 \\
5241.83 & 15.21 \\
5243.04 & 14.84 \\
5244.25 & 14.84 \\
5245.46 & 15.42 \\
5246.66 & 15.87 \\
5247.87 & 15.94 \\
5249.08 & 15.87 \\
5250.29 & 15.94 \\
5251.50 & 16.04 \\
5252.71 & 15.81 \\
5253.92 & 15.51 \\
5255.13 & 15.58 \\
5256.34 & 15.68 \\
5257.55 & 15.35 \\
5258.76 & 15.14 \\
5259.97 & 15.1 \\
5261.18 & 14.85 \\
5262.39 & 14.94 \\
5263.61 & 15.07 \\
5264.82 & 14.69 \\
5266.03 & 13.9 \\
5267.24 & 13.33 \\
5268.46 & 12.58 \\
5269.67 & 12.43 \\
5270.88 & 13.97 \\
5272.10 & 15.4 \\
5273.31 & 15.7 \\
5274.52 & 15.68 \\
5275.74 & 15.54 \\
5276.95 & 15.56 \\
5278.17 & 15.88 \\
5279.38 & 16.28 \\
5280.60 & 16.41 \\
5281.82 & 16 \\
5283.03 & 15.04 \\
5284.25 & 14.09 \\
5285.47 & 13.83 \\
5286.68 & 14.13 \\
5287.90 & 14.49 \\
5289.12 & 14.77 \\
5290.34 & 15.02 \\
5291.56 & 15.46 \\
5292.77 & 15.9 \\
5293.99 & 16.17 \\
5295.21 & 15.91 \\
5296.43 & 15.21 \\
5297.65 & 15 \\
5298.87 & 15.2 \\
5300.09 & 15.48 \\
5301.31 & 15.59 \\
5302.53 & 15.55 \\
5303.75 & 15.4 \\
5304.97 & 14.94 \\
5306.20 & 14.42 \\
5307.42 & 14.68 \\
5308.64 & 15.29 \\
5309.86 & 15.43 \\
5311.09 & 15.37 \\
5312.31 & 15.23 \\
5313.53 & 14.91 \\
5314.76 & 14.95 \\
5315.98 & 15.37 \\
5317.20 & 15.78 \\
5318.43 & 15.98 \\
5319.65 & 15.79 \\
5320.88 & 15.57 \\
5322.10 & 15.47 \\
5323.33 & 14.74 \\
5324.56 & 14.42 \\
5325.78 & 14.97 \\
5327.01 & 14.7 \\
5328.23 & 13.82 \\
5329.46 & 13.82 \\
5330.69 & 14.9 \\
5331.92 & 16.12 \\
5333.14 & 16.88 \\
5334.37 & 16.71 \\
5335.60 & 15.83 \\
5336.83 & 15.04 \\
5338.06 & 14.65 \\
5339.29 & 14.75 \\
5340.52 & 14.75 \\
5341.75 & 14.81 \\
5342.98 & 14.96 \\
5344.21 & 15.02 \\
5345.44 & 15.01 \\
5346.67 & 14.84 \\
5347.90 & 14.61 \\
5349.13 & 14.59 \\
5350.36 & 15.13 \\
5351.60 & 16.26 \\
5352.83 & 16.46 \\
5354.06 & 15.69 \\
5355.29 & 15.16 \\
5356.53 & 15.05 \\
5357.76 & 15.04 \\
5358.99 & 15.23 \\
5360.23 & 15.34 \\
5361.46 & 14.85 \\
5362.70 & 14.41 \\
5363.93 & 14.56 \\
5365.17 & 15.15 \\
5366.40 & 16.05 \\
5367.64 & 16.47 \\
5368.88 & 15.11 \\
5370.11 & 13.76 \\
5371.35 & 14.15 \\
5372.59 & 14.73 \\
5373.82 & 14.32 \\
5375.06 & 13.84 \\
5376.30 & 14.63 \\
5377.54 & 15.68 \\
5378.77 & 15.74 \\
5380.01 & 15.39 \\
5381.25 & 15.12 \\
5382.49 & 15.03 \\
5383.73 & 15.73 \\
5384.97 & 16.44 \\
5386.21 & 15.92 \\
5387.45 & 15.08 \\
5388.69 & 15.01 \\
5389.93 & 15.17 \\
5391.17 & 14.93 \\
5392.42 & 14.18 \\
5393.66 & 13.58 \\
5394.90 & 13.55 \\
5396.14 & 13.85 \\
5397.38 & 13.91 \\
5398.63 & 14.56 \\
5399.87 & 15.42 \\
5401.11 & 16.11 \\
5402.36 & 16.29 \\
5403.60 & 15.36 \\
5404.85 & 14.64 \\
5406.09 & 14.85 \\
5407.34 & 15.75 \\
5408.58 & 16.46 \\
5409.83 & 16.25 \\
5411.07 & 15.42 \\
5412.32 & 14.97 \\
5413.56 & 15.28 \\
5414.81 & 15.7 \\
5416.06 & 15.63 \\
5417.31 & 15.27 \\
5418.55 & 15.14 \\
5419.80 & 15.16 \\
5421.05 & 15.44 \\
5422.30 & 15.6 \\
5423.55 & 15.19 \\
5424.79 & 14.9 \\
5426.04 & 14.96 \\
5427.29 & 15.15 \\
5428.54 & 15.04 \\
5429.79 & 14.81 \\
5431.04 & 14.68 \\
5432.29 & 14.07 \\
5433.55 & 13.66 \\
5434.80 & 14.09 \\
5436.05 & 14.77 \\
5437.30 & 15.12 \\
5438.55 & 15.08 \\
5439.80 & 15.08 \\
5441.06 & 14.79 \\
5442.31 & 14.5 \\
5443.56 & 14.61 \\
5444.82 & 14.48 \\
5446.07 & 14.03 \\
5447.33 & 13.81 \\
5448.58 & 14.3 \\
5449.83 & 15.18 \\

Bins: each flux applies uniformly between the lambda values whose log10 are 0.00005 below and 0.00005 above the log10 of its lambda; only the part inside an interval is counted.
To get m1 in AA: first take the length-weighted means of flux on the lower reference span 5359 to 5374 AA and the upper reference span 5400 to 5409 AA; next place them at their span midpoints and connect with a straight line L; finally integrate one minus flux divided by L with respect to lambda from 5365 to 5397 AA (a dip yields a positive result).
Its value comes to 0.5 AA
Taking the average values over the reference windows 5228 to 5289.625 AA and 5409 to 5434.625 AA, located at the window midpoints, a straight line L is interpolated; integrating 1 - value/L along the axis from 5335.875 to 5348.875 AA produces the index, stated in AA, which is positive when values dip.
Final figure 0.15 AA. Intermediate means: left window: 15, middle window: 14.9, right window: 15.1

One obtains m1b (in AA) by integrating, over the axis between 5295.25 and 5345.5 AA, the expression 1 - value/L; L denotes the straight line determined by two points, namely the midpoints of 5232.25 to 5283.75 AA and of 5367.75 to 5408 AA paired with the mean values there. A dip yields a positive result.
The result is -0.5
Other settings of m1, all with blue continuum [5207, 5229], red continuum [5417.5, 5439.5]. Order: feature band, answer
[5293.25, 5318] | -1.2 AA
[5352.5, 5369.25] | -0.7 AA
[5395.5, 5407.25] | -0.2 AA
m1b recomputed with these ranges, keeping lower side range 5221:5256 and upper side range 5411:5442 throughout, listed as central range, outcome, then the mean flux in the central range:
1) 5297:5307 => -0.1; 15.2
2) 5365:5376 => 0.1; 14.8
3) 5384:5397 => 0.2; 14.8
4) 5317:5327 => -0.2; 15.3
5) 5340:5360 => -0.2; 15.2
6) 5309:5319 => -0.3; 15.4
